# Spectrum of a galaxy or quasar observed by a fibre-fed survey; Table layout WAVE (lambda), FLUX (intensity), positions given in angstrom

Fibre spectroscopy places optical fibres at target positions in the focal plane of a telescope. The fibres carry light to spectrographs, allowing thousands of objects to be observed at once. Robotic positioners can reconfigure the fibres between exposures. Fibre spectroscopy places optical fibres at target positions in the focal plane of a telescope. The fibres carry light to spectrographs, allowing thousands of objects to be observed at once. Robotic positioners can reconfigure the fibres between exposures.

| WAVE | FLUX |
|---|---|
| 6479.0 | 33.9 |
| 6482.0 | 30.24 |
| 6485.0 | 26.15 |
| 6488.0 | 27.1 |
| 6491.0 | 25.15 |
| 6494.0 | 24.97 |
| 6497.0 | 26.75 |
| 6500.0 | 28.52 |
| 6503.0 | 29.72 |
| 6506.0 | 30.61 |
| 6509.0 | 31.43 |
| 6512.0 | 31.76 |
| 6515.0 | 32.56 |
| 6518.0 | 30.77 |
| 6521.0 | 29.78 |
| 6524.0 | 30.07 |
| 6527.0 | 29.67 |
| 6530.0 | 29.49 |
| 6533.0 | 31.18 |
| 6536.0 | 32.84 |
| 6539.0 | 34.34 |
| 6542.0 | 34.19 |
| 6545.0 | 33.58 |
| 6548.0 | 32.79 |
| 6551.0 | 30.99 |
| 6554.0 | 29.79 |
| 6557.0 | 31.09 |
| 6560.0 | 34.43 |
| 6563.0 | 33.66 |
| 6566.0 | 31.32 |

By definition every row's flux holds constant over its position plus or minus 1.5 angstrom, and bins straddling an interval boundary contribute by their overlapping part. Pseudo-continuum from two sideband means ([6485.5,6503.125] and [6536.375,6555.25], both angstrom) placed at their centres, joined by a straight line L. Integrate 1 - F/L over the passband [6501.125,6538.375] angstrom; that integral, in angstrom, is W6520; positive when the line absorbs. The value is -1.6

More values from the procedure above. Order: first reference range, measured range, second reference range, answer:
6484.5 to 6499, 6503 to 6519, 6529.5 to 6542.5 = -1.34 angstrom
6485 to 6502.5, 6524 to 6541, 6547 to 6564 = -0.79 angstrom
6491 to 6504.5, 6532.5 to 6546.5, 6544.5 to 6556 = -1.22 angstrom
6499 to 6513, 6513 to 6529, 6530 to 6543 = 0.48 angstrom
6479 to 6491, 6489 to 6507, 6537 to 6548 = 1.23 angstrom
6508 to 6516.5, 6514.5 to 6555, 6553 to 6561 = 0.33 angstrom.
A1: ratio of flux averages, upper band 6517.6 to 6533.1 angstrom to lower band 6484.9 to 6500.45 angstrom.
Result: 1.1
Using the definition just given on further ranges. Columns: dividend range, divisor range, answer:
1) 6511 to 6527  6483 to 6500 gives 1.17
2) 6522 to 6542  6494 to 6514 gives 1.07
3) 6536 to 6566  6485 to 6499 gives 1.25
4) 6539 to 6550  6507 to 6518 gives 1.06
